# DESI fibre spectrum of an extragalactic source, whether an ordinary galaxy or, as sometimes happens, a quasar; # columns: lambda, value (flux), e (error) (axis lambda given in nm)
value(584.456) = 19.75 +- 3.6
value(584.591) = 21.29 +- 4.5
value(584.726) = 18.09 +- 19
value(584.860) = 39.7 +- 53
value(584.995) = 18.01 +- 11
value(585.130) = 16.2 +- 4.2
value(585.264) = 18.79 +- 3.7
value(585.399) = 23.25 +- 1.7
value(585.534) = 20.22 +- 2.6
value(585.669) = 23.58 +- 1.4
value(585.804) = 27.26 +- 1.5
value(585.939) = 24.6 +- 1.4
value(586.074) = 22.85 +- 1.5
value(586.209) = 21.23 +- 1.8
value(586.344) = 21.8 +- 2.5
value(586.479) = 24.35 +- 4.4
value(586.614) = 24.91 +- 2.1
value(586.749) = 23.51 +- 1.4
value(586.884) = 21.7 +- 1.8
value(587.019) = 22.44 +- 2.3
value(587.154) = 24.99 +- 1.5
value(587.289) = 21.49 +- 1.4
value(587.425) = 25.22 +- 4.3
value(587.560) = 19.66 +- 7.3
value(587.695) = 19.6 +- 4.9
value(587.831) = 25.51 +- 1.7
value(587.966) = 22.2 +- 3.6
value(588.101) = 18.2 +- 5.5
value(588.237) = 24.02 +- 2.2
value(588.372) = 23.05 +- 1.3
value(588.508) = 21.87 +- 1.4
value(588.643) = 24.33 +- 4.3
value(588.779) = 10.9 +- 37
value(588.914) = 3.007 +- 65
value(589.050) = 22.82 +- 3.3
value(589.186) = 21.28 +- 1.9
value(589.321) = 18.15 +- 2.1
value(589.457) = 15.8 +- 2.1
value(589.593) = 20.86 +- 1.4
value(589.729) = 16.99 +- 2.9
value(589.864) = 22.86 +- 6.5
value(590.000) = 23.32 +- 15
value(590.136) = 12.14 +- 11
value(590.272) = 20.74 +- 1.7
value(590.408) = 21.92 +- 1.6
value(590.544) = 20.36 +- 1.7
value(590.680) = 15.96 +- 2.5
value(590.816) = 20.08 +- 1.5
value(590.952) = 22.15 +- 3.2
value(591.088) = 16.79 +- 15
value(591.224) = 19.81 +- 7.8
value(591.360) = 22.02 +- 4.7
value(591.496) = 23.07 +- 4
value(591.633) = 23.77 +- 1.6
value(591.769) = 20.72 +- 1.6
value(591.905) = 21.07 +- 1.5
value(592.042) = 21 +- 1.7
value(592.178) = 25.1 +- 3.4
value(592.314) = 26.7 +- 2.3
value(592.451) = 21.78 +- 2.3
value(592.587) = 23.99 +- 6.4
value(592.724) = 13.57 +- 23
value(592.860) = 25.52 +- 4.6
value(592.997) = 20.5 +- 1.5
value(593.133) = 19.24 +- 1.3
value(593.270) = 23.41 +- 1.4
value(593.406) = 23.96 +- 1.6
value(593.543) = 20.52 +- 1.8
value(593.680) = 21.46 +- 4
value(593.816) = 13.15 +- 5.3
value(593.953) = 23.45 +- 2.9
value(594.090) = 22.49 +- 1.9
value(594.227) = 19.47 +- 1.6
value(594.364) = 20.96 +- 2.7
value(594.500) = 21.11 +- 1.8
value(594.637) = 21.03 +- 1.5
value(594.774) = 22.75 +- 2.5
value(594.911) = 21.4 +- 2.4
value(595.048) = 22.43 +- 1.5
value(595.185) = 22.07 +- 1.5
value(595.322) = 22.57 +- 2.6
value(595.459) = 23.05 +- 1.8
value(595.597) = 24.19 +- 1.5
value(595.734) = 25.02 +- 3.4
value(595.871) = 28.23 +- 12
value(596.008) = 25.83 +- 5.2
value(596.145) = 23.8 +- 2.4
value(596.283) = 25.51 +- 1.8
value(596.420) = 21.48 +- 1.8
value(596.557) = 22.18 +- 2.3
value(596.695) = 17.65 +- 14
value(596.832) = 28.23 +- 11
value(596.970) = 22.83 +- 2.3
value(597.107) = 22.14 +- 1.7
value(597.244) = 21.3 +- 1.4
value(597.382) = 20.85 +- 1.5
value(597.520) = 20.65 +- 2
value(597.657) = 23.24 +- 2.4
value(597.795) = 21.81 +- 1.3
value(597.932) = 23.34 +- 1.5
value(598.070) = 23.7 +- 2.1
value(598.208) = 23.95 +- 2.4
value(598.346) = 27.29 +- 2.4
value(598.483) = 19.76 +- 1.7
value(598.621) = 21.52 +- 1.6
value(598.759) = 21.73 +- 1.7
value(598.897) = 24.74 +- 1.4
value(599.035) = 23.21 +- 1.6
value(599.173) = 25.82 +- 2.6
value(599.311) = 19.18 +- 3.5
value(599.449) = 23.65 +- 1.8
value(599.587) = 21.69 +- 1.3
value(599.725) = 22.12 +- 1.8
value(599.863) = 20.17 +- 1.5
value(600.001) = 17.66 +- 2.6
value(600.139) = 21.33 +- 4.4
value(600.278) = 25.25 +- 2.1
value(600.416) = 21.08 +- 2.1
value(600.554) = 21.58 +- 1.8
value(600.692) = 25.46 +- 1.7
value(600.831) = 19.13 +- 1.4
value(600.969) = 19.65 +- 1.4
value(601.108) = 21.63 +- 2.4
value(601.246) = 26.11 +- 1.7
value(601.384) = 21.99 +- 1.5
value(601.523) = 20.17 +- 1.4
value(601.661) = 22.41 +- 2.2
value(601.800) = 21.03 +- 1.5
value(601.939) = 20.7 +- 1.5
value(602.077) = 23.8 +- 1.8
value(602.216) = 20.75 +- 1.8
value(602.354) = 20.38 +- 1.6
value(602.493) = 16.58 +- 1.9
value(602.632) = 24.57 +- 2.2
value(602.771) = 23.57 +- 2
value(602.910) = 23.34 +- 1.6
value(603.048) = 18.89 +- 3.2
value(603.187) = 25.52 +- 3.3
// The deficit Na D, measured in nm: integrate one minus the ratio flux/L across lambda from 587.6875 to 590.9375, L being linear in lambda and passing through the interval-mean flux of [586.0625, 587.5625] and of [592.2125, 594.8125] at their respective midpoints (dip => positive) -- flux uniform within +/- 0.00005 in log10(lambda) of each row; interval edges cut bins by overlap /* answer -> 0.425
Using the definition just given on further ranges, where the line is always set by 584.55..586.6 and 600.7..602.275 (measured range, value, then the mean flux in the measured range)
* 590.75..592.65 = 0.03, 22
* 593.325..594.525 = 0.08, 20.8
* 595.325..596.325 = -0.13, 24.9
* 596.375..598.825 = -0.05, 22.4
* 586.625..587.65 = 0.00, 22.8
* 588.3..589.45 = 0.23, 18.1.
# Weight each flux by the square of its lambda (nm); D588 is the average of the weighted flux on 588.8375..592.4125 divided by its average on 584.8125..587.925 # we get 0.9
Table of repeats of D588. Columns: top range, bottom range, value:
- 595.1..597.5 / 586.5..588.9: 1.11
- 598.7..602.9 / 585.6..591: 1.09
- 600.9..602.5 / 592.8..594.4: 1.04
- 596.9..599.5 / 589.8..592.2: 1.13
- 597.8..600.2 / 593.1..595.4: 1.07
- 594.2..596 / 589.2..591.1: 1.20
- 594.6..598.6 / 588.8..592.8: 1.18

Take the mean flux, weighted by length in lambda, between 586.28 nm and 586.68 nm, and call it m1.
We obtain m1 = 23.7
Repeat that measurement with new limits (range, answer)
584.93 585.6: 19.3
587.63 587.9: 22.6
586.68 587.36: 22.8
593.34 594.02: 20.5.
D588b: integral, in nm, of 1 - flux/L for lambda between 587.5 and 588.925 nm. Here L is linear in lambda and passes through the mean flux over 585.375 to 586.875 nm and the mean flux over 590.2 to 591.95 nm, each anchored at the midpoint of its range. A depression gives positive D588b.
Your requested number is 0.15 nm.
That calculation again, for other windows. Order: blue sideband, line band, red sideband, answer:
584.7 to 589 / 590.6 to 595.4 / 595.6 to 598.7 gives 0.29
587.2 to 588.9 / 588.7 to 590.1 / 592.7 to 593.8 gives 0.22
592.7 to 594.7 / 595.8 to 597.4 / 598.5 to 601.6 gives -0.15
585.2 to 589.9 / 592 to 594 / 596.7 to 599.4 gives 0.04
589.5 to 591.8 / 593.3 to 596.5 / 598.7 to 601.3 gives -0.21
